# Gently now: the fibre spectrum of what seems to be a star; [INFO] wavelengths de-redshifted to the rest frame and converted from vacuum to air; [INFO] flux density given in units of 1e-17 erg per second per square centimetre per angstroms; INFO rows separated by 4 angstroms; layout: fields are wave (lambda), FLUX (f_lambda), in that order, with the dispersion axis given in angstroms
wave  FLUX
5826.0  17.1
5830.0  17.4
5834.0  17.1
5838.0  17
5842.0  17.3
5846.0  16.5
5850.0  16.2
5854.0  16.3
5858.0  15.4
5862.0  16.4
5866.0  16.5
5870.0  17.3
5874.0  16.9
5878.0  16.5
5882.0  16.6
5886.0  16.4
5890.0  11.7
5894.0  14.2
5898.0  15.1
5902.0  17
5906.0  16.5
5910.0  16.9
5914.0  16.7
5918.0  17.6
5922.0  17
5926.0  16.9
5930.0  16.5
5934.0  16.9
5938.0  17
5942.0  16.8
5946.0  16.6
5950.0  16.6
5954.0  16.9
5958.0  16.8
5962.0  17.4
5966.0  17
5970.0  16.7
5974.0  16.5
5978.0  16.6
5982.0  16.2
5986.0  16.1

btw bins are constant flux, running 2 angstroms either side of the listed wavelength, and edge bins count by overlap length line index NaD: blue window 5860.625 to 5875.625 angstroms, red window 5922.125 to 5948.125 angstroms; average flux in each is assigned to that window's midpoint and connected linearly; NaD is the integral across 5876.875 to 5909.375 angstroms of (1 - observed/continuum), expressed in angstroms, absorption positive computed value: 2.44 angstroms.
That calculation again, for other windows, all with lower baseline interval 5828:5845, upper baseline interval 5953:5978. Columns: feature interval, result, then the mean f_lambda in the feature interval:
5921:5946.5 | 0.2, 16.8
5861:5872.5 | 0.2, 16.8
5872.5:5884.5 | 0.3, 16.6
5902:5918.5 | 0.1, 16.9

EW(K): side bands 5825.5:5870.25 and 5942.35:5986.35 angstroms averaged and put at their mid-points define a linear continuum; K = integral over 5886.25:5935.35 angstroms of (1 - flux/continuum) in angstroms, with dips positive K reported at 1.8 angstroms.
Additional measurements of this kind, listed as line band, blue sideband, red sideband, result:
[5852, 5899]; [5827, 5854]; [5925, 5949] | 2.93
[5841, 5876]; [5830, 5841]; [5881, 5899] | -0.92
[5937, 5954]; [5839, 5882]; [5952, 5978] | 0.05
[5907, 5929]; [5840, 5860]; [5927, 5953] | -0.43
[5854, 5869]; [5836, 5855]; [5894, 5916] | 0.32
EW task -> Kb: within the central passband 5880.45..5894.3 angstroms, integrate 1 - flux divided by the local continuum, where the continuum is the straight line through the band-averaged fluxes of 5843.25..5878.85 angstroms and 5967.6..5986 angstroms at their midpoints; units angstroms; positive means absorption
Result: 1.5 angstroms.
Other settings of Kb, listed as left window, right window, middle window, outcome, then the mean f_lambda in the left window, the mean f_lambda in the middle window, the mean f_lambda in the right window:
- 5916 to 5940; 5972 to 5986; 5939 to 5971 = -0.4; 17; 16.9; 16.4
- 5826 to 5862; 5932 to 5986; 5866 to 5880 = -0.1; 16.7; 16.8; 16.7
